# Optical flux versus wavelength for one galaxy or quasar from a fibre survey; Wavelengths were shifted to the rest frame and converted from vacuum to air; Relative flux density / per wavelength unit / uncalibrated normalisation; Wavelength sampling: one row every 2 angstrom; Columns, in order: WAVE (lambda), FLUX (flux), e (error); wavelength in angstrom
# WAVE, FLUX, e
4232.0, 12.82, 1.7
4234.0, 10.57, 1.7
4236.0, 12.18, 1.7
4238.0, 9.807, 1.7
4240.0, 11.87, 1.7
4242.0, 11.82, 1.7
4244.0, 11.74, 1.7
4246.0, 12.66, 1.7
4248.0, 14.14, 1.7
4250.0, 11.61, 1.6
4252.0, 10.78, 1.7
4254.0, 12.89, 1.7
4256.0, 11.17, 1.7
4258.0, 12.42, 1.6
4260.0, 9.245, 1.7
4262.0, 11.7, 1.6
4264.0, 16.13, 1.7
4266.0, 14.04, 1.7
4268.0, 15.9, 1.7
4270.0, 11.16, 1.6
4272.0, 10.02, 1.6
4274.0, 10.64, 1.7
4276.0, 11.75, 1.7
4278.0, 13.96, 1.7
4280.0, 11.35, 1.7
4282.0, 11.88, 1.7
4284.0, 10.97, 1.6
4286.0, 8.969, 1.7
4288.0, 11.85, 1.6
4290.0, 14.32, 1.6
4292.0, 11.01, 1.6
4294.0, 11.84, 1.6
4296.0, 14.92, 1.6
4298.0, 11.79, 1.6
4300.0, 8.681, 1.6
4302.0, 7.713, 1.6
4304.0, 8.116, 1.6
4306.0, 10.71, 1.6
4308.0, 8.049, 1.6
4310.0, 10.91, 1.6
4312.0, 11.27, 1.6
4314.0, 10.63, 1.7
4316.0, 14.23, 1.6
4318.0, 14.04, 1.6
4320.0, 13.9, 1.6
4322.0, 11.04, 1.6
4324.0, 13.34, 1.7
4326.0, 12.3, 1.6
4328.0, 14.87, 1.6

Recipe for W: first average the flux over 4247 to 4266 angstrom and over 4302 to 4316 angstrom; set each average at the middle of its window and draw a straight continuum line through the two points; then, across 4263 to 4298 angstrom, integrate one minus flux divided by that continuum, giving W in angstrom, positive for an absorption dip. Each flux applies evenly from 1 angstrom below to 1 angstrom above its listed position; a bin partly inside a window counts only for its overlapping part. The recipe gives -3.3 angstrom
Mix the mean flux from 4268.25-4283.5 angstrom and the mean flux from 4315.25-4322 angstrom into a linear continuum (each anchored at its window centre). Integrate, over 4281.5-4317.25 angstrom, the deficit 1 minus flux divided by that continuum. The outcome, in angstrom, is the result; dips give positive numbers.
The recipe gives 4.9 angstrom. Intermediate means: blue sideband 11.7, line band 11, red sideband 13.6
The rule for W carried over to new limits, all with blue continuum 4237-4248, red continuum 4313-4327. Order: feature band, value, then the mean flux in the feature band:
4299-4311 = 3.4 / 9.03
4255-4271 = -0.9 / 12.7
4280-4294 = 1.0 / 11.5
